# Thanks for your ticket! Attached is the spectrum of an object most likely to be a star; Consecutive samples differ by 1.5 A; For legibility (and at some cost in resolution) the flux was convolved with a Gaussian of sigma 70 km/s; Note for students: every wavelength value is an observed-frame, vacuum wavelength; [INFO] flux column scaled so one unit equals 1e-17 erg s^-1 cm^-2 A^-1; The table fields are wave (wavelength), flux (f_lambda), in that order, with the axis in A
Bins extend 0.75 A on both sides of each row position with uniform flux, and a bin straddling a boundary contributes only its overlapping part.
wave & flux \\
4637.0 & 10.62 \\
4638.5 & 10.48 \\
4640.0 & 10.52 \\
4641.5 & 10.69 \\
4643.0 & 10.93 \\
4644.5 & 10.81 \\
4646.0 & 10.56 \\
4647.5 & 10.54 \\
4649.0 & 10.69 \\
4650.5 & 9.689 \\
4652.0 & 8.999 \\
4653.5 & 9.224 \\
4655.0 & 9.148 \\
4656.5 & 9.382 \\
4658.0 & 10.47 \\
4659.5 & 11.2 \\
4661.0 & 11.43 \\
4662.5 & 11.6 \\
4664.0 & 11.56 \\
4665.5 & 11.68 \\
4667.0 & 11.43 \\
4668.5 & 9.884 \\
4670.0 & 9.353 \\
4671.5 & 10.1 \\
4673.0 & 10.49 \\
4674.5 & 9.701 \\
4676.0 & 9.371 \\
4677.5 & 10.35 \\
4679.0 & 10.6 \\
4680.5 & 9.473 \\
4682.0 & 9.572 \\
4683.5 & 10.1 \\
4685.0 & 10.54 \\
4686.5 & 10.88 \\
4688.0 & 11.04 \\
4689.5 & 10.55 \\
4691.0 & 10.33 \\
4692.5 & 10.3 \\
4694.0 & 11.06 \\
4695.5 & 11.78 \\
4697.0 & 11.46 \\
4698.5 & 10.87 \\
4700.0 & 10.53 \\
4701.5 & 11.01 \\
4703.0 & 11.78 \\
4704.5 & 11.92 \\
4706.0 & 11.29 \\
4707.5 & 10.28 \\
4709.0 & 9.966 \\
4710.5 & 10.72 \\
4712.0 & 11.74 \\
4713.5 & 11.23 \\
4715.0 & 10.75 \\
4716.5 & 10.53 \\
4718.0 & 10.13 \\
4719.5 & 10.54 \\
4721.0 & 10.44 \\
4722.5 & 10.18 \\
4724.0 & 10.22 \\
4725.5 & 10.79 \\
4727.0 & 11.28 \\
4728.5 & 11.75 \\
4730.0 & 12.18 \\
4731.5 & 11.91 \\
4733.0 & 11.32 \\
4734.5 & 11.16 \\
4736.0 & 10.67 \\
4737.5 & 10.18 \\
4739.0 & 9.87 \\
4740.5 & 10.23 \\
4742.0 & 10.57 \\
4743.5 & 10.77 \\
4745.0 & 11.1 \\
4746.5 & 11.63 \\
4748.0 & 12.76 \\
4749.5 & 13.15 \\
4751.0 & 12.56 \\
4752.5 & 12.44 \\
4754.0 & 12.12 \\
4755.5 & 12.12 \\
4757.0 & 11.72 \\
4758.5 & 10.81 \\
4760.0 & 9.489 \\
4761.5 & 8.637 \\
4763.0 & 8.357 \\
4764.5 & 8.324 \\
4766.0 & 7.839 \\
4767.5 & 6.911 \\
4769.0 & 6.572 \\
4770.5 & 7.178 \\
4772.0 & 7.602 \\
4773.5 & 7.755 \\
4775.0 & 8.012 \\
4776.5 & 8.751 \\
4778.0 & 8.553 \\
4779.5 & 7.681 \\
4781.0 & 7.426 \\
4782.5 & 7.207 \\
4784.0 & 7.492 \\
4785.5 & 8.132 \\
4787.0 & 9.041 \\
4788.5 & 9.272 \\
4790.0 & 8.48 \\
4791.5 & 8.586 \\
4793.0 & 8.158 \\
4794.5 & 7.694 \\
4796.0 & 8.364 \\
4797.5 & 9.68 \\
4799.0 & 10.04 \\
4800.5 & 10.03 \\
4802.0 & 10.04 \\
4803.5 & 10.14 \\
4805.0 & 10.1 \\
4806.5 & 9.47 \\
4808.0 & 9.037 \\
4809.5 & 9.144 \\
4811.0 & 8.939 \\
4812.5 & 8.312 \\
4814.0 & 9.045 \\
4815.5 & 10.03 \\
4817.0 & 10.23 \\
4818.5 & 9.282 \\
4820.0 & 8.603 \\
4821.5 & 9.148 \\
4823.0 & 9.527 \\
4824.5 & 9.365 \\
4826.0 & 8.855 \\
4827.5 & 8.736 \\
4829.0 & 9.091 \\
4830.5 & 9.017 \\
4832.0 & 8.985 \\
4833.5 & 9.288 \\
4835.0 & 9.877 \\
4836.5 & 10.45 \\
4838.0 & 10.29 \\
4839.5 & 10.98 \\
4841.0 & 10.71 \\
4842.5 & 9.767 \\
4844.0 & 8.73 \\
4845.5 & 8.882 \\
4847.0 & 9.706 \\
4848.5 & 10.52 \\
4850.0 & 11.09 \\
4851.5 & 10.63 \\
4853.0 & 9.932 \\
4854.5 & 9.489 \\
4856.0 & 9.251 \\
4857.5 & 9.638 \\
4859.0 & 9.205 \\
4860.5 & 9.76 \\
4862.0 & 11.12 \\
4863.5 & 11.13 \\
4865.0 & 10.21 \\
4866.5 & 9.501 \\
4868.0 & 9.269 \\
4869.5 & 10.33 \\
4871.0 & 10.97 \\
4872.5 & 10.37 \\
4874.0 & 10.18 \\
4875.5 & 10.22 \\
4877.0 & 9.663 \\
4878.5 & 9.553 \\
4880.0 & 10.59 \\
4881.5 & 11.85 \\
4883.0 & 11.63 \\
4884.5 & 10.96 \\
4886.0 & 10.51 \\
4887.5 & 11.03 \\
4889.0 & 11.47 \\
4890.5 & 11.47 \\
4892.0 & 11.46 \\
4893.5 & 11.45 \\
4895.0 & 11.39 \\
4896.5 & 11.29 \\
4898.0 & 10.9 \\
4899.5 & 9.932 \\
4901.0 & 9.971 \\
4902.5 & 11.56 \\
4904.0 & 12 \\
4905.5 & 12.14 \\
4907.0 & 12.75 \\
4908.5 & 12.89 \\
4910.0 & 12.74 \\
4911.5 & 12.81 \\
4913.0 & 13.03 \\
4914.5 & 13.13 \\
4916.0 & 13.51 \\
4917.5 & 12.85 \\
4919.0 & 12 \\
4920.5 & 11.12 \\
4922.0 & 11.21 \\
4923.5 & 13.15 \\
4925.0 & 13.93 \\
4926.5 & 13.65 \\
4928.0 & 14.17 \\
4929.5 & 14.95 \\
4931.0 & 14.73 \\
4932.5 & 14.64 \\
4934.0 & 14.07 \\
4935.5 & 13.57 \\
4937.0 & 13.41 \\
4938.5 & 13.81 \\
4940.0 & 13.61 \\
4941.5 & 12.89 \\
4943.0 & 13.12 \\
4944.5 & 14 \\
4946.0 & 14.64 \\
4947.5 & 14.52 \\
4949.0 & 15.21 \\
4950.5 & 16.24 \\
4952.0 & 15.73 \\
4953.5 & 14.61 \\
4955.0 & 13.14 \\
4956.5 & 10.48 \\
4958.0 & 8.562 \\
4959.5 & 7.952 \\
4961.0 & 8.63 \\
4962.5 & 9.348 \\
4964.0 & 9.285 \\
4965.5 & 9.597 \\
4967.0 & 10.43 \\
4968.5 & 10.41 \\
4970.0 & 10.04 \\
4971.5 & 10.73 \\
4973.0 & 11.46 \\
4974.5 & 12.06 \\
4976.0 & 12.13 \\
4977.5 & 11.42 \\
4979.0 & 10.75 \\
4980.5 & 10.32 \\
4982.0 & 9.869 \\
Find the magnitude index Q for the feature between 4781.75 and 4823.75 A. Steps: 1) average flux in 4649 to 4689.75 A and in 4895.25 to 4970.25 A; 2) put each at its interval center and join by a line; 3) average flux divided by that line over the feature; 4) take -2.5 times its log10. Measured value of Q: 0.25 mag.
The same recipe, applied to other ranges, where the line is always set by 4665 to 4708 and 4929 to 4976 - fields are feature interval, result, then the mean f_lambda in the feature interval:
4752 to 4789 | 0.27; 8.75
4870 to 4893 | 0.11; 10.8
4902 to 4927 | -0.04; 12.6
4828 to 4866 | 0.18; 9.9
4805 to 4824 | 0.23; 9.27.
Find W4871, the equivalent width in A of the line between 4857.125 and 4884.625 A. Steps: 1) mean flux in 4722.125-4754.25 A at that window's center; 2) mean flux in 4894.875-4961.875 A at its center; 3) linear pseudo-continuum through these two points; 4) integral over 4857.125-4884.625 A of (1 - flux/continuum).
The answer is 4.50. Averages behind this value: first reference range 11.3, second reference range 12.8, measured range 10.3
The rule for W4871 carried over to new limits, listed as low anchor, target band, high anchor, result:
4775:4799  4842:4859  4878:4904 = 0.40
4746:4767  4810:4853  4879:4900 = 5.52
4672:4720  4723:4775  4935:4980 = 2.88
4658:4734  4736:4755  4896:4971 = -0.50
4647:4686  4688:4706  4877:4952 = -0.88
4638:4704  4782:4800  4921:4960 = 5.00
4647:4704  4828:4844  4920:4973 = 2.64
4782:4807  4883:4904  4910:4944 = 1.94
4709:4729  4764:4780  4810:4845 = 3.75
